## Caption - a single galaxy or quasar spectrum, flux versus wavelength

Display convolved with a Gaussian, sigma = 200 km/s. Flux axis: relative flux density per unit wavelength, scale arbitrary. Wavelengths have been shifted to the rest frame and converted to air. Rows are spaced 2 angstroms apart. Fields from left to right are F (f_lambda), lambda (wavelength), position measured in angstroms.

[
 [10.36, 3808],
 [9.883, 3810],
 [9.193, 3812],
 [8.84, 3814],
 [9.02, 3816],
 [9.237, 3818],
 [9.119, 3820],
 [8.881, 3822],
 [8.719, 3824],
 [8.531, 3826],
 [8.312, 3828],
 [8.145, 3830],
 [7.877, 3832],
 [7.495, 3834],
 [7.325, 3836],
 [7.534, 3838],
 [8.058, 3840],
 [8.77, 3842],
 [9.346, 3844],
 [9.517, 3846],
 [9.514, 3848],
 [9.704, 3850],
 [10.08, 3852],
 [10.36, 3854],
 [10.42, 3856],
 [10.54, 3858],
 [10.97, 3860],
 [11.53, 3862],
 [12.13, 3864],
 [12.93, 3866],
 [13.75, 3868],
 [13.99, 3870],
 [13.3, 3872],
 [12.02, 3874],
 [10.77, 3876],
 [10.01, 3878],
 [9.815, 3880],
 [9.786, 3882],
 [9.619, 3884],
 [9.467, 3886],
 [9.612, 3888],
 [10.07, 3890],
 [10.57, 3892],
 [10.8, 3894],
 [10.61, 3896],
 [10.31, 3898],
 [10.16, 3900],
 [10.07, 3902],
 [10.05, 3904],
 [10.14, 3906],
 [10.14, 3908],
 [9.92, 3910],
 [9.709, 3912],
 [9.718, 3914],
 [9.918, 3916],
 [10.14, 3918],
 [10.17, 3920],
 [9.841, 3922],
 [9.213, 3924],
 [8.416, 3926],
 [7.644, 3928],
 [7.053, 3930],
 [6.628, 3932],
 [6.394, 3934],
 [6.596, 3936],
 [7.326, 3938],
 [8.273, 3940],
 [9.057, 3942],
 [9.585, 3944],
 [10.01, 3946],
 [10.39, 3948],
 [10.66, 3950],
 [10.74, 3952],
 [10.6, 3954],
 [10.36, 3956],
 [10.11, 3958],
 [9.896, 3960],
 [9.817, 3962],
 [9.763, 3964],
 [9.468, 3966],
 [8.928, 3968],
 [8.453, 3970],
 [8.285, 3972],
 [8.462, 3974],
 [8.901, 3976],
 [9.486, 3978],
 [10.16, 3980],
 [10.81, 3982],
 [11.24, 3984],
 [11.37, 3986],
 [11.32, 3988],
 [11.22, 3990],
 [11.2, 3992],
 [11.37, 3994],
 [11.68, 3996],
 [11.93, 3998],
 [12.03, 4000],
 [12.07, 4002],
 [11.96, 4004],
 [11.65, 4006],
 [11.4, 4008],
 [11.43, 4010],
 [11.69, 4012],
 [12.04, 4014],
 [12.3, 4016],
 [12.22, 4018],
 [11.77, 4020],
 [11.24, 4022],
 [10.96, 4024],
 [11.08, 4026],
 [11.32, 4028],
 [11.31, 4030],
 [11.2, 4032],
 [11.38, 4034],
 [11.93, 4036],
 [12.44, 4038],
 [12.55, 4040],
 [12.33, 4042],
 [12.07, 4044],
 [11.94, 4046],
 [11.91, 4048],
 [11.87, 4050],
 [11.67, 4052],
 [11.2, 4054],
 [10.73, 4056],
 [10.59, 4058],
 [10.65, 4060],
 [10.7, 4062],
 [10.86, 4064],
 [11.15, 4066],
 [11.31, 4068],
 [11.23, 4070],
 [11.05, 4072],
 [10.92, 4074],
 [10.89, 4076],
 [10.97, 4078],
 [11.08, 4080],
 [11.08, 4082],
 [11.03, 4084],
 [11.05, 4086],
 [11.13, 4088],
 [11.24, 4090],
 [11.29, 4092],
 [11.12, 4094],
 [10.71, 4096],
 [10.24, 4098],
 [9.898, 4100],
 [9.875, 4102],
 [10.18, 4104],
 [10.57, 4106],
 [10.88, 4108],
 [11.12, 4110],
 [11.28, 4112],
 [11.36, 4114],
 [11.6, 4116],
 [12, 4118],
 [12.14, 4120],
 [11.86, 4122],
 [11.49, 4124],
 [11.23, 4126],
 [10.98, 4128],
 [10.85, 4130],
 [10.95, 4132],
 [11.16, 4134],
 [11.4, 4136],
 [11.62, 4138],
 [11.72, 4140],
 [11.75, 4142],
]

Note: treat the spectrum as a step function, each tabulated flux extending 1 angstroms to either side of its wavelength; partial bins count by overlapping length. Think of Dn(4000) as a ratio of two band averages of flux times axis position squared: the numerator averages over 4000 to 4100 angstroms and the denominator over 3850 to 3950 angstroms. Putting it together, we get 1.2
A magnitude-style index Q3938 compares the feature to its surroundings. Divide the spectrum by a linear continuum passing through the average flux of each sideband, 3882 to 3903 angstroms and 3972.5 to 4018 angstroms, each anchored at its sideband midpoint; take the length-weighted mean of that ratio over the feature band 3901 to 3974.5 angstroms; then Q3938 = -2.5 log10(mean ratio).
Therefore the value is 0.14 mag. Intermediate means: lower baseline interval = 10.1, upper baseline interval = 11.2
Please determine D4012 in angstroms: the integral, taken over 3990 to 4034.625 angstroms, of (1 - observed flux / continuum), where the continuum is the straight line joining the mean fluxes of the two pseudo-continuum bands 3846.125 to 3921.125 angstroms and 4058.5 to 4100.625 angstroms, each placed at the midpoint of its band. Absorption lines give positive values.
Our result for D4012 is -3.2 angstroms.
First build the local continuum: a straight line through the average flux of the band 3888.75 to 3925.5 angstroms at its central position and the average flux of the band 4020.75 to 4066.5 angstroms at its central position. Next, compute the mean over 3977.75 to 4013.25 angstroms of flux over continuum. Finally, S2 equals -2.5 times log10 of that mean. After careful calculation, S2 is -0.041 mag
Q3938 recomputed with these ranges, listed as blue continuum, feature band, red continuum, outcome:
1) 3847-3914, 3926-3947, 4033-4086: 0.351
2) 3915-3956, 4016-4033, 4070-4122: -0.136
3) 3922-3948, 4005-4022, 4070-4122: -0.227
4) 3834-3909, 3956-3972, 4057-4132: 0.124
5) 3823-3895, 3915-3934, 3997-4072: 0.220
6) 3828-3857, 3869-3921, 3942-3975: -0.132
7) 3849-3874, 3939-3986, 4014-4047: 0.200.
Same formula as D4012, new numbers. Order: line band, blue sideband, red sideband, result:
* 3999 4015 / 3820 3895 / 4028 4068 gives -0.9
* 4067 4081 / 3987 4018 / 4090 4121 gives 0.2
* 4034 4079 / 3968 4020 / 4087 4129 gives -1.6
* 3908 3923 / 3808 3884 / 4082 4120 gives 0.4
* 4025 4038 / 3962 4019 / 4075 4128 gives -0.7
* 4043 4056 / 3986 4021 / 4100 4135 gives -0.3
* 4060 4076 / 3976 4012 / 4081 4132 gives 0.2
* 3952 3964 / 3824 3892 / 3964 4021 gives 0.5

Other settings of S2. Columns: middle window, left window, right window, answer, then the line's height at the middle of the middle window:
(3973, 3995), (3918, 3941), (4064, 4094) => -0.15 mag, 9.16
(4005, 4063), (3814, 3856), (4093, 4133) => -0.12 mag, 10.4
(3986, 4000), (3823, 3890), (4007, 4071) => -0.03 mag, 11.1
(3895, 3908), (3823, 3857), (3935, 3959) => -0.11 mag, 9.19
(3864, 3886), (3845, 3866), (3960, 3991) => -0.10 mag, 10.5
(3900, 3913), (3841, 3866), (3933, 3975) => -0.03 mag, 9.74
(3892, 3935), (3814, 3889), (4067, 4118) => 0.08 mag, 10.2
